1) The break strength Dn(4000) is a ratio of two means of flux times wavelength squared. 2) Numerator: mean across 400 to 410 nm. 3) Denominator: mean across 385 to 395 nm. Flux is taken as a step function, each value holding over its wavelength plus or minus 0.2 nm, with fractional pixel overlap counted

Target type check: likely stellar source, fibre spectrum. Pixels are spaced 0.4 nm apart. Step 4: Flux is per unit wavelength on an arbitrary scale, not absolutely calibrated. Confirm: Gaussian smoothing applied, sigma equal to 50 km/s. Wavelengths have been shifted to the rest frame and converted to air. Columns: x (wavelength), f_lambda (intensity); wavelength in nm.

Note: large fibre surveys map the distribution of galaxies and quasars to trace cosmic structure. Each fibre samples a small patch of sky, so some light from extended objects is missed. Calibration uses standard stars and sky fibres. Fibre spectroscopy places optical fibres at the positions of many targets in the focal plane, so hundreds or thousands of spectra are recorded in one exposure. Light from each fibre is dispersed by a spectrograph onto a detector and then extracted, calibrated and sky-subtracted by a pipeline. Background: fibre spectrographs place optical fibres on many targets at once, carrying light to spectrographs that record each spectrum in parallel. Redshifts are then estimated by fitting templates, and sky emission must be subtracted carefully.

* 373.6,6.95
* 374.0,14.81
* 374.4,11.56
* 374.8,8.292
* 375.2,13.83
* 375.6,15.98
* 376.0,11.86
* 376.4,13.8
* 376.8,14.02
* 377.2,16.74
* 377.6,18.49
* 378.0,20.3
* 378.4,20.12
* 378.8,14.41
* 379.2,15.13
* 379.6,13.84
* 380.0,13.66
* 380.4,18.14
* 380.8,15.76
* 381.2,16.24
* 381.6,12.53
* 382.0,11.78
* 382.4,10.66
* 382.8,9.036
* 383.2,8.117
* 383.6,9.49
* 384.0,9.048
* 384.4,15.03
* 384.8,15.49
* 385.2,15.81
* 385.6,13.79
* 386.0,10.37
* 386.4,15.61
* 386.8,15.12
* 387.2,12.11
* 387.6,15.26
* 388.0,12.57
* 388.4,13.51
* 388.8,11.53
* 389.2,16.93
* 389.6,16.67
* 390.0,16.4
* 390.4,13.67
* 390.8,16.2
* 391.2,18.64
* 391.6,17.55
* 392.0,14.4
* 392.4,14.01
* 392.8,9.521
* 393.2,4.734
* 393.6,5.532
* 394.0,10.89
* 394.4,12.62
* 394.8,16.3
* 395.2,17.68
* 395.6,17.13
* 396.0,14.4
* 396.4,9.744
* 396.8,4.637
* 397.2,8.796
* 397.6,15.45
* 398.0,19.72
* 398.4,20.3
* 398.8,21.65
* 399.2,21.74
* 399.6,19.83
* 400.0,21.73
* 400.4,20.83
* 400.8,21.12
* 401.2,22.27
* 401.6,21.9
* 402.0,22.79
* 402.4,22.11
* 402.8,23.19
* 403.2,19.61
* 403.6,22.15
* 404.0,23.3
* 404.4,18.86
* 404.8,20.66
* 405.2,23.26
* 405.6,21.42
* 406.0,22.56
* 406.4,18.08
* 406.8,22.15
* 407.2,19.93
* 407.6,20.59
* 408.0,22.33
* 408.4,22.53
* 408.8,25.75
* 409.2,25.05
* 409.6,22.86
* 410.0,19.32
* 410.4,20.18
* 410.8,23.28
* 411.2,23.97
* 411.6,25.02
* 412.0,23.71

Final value 1.73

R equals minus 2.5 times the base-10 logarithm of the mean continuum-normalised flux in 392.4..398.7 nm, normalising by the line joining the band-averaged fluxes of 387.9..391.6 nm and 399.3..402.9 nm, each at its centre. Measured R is 0.42 mag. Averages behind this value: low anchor 15.3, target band 12.7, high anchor 21.7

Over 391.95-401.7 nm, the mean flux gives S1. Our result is 15.4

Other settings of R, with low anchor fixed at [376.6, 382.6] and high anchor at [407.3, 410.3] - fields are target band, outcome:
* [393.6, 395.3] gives 0.40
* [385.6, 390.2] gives 0.23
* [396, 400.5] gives 0.20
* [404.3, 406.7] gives 0.04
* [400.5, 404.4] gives -0.05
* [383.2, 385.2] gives 0.33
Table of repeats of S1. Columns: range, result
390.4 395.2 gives 13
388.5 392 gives 15.8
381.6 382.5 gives 11.6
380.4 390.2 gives 13.4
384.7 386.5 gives 14.1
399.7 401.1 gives 21.2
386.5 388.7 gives 13.7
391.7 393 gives 13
